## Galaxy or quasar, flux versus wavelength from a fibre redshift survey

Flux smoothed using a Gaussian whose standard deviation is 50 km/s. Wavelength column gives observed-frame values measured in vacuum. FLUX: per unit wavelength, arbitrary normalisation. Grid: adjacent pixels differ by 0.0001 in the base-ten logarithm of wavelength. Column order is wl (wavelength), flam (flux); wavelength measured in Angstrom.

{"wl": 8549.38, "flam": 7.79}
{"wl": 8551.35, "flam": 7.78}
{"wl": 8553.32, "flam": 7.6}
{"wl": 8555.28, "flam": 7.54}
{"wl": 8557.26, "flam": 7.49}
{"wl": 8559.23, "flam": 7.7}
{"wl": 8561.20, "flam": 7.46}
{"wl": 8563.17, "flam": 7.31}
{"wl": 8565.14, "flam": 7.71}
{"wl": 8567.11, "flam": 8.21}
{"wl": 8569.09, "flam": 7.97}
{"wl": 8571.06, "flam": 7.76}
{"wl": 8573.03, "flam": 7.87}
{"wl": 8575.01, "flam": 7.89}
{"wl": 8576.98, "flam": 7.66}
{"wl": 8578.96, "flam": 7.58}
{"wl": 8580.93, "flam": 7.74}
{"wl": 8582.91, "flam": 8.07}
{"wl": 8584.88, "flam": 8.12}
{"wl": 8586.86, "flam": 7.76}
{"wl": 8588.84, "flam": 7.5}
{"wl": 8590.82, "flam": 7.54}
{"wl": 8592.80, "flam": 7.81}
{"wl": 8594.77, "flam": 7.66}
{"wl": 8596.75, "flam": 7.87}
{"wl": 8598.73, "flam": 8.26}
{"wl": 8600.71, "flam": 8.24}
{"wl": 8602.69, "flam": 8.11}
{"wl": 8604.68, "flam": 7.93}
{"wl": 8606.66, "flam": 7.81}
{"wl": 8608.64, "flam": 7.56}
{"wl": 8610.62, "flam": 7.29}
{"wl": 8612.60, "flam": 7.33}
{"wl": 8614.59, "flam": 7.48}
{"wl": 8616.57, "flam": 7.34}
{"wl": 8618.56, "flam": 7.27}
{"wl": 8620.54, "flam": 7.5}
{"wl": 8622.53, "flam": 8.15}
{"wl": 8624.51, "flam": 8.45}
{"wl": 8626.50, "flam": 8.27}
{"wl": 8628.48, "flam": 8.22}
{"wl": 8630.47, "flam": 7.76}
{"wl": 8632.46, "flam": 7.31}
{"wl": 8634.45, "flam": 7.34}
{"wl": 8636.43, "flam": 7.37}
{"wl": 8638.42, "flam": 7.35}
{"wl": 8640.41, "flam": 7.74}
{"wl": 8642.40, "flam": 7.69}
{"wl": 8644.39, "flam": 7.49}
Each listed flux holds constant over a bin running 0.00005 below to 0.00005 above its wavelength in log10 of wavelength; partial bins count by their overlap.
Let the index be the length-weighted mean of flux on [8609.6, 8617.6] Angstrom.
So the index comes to 7.36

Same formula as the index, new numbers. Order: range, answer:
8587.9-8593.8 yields 7.62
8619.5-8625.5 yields 8.03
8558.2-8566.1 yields 7.55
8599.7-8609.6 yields 7.93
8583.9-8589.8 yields 7.79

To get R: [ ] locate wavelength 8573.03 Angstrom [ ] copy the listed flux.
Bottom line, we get 7.87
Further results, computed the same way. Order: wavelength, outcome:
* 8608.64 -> 7.56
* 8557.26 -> 7.49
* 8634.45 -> 7.34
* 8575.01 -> 7.89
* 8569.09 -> 7.97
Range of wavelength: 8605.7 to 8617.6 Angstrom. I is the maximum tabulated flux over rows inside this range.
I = 7.81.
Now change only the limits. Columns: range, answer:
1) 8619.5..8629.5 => 8.45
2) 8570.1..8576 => 7.89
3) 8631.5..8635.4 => 7.34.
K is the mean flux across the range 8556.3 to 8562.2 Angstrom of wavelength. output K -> 7.55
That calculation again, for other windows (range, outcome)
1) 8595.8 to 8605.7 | 8.08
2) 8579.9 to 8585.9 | 7.98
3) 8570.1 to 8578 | 7.79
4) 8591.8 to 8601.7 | 7.97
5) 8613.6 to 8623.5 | 7.55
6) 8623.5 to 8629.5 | 8.32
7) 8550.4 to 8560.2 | 7.62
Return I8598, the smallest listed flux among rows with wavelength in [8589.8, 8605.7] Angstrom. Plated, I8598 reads 7.54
